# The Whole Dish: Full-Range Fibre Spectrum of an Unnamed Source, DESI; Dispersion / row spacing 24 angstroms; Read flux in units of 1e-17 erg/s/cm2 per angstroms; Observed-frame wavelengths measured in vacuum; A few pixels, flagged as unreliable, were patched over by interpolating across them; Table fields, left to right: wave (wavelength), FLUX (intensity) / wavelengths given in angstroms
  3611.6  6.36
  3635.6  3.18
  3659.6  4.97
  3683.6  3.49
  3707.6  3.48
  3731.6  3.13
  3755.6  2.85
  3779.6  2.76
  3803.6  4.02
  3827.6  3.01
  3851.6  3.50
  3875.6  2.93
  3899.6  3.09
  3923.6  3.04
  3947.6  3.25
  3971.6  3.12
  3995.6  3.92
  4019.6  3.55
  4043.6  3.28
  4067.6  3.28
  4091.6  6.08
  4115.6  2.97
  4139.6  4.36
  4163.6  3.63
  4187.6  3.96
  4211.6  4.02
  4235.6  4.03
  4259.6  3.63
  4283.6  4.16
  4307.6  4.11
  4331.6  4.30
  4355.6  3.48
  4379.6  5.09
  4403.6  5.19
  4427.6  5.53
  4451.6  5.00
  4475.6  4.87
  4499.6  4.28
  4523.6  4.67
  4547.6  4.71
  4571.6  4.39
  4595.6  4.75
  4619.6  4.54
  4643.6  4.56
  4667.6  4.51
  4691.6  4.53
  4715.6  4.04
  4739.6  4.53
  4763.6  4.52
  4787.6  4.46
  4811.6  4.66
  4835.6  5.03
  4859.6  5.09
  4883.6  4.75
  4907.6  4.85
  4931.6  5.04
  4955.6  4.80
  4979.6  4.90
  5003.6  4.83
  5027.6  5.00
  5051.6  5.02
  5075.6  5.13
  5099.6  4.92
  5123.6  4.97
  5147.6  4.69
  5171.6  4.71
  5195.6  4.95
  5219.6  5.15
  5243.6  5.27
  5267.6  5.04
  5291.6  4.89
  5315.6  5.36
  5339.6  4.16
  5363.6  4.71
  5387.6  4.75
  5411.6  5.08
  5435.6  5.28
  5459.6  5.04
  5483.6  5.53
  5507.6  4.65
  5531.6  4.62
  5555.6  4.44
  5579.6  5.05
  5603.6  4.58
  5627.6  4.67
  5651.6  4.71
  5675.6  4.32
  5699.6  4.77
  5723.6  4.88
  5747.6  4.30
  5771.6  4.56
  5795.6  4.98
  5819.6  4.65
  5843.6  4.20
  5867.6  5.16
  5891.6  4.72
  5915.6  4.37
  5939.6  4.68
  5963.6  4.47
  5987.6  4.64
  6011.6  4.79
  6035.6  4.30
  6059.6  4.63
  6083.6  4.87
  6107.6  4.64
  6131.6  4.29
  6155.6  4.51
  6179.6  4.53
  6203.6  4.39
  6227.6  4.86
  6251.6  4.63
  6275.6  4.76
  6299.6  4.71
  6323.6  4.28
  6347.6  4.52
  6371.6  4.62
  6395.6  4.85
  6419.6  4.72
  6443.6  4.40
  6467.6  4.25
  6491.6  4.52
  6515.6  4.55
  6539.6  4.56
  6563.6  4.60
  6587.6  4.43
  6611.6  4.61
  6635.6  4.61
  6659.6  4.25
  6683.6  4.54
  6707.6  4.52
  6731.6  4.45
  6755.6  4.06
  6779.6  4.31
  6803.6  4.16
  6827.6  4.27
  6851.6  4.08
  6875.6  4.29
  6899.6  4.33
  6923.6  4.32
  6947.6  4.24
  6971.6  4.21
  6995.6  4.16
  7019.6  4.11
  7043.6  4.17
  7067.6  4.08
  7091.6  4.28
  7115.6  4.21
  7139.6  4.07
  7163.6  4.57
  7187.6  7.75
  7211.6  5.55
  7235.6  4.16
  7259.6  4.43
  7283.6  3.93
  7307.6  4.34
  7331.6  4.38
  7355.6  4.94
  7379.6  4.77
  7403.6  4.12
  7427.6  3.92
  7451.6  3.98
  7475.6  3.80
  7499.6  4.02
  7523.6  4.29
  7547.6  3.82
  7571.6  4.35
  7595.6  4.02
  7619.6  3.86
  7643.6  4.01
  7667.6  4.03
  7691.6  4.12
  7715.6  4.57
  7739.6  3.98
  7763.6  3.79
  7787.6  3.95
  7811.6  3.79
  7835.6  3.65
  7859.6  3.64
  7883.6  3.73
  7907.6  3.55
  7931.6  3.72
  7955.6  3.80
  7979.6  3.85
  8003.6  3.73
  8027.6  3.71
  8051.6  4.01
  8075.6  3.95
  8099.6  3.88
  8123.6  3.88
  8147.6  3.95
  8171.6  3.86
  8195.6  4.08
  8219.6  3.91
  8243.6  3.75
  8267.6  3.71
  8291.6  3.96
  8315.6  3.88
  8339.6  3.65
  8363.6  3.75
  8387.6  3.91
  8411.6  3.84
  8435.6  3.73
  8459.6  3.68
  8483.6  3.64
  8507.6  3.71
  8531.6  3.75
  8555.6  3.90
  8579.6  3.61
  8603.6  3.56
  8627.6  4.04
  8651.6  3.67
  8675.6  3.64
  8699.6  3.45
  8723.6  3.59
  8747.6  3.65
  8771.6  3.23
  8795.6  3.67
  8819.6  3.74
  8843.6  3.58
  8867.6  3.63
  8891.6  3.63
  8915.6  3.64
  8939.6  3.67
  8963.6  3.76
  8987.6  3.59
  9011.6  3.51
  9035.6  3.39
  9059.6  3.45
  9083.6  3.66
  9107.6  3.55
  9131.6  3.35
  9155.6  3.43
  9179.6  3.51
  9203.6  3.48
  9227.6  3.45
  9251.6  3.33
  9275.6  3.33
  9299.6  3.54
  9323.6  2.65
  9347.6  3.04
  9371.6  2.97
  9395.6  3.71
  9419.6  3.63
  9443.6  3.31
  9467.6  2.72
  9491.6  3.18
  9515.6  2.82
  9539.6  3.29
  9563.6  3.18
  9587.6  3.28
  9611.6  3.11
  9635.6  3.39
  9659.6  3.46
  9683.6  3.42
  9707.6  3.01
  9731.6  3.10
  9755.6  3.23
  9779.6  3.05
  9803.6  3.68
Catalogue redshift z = 0.10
